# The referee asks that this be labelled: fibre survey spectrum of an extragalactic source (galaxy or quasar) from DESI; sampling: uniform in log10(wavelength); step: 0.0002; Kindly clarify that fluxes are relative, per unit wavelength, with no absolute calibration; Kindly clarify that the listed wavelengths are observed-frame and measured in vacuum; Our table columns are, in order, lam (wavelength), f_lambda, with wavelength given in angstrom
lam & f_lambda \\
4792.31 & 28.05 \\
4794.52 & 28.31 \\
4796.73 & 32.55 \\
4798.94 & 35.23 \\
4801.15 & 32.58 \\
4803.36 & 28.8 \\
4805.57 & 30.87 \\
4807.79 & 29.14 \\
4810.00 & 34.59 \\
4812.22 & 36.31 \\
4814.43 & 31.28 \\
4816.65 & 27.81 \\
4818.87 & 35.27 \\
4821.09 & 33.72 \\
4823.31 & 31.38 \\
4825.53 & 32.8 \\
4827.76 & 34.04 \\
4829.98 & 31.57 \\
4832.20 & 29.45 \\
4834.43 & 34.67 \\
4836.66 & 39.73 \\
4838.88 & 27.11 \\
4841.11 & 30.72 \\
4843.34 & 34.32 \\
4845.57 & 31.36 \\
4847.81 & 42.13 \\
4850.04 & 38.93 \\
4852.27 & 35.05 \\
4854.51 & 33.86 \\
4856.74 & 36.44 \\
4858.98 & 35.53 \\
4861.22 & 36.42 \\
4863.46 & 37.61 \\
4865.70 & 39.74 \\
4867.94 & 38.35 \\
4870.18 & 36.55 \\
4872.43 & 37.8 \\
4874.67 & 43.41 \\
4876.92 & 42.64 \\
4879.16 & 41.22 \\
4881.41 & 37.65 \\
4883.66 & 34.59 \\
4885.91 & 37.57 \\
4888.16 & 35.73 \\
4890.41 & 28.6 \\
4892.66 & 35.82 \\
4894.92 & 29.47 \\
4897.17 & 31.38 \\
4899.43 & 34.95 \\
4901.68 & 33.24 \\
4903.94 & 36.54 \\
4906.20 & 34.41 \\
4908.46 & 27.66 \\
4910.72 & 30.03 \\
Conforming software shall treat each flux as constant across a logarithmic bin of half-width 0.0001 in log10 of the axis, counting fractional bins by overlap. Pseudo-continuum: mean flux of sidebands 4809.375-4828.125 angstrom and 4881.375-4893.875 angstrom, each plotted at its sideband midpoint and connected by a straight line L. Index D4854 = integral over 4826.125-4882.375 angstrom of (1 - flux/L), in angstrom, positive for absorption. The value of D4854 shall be -3.9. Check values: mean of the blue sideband 32.9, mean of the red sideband 34.7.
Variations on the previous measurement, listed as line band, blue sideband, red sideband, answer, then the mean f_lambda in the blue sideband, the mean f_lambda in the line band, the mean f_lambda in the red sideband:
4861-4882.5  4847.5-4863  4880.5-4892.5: -2.1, 36.7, 39.3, 34.9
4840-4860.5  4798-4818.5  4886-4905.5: -1.7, 31.9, 35.4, 33.5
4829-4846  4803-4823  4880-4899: 0.1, 32.1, 32.4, 34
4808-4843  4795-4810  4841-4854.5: 1.0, 31.6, 32.6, 35.6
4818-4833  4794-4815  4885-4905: -0.1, 32.1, 32.6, 33.7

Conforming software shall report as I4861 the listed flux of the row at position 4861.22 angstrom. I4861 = 36.42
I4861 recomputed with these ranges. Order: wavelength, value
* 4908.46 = 27.66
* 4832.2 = 29.45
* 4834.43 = 34.67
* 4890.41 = 28.6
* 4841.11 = 30.72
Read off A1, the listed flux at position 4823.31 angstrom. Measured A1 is 31.38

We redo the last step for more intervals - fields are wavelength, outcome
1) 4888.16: 35.73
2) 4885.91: 37.57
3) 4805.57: 30.87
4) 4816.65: 27.81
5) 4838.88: 27.11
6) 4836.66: 39.73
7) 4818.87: 35.27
